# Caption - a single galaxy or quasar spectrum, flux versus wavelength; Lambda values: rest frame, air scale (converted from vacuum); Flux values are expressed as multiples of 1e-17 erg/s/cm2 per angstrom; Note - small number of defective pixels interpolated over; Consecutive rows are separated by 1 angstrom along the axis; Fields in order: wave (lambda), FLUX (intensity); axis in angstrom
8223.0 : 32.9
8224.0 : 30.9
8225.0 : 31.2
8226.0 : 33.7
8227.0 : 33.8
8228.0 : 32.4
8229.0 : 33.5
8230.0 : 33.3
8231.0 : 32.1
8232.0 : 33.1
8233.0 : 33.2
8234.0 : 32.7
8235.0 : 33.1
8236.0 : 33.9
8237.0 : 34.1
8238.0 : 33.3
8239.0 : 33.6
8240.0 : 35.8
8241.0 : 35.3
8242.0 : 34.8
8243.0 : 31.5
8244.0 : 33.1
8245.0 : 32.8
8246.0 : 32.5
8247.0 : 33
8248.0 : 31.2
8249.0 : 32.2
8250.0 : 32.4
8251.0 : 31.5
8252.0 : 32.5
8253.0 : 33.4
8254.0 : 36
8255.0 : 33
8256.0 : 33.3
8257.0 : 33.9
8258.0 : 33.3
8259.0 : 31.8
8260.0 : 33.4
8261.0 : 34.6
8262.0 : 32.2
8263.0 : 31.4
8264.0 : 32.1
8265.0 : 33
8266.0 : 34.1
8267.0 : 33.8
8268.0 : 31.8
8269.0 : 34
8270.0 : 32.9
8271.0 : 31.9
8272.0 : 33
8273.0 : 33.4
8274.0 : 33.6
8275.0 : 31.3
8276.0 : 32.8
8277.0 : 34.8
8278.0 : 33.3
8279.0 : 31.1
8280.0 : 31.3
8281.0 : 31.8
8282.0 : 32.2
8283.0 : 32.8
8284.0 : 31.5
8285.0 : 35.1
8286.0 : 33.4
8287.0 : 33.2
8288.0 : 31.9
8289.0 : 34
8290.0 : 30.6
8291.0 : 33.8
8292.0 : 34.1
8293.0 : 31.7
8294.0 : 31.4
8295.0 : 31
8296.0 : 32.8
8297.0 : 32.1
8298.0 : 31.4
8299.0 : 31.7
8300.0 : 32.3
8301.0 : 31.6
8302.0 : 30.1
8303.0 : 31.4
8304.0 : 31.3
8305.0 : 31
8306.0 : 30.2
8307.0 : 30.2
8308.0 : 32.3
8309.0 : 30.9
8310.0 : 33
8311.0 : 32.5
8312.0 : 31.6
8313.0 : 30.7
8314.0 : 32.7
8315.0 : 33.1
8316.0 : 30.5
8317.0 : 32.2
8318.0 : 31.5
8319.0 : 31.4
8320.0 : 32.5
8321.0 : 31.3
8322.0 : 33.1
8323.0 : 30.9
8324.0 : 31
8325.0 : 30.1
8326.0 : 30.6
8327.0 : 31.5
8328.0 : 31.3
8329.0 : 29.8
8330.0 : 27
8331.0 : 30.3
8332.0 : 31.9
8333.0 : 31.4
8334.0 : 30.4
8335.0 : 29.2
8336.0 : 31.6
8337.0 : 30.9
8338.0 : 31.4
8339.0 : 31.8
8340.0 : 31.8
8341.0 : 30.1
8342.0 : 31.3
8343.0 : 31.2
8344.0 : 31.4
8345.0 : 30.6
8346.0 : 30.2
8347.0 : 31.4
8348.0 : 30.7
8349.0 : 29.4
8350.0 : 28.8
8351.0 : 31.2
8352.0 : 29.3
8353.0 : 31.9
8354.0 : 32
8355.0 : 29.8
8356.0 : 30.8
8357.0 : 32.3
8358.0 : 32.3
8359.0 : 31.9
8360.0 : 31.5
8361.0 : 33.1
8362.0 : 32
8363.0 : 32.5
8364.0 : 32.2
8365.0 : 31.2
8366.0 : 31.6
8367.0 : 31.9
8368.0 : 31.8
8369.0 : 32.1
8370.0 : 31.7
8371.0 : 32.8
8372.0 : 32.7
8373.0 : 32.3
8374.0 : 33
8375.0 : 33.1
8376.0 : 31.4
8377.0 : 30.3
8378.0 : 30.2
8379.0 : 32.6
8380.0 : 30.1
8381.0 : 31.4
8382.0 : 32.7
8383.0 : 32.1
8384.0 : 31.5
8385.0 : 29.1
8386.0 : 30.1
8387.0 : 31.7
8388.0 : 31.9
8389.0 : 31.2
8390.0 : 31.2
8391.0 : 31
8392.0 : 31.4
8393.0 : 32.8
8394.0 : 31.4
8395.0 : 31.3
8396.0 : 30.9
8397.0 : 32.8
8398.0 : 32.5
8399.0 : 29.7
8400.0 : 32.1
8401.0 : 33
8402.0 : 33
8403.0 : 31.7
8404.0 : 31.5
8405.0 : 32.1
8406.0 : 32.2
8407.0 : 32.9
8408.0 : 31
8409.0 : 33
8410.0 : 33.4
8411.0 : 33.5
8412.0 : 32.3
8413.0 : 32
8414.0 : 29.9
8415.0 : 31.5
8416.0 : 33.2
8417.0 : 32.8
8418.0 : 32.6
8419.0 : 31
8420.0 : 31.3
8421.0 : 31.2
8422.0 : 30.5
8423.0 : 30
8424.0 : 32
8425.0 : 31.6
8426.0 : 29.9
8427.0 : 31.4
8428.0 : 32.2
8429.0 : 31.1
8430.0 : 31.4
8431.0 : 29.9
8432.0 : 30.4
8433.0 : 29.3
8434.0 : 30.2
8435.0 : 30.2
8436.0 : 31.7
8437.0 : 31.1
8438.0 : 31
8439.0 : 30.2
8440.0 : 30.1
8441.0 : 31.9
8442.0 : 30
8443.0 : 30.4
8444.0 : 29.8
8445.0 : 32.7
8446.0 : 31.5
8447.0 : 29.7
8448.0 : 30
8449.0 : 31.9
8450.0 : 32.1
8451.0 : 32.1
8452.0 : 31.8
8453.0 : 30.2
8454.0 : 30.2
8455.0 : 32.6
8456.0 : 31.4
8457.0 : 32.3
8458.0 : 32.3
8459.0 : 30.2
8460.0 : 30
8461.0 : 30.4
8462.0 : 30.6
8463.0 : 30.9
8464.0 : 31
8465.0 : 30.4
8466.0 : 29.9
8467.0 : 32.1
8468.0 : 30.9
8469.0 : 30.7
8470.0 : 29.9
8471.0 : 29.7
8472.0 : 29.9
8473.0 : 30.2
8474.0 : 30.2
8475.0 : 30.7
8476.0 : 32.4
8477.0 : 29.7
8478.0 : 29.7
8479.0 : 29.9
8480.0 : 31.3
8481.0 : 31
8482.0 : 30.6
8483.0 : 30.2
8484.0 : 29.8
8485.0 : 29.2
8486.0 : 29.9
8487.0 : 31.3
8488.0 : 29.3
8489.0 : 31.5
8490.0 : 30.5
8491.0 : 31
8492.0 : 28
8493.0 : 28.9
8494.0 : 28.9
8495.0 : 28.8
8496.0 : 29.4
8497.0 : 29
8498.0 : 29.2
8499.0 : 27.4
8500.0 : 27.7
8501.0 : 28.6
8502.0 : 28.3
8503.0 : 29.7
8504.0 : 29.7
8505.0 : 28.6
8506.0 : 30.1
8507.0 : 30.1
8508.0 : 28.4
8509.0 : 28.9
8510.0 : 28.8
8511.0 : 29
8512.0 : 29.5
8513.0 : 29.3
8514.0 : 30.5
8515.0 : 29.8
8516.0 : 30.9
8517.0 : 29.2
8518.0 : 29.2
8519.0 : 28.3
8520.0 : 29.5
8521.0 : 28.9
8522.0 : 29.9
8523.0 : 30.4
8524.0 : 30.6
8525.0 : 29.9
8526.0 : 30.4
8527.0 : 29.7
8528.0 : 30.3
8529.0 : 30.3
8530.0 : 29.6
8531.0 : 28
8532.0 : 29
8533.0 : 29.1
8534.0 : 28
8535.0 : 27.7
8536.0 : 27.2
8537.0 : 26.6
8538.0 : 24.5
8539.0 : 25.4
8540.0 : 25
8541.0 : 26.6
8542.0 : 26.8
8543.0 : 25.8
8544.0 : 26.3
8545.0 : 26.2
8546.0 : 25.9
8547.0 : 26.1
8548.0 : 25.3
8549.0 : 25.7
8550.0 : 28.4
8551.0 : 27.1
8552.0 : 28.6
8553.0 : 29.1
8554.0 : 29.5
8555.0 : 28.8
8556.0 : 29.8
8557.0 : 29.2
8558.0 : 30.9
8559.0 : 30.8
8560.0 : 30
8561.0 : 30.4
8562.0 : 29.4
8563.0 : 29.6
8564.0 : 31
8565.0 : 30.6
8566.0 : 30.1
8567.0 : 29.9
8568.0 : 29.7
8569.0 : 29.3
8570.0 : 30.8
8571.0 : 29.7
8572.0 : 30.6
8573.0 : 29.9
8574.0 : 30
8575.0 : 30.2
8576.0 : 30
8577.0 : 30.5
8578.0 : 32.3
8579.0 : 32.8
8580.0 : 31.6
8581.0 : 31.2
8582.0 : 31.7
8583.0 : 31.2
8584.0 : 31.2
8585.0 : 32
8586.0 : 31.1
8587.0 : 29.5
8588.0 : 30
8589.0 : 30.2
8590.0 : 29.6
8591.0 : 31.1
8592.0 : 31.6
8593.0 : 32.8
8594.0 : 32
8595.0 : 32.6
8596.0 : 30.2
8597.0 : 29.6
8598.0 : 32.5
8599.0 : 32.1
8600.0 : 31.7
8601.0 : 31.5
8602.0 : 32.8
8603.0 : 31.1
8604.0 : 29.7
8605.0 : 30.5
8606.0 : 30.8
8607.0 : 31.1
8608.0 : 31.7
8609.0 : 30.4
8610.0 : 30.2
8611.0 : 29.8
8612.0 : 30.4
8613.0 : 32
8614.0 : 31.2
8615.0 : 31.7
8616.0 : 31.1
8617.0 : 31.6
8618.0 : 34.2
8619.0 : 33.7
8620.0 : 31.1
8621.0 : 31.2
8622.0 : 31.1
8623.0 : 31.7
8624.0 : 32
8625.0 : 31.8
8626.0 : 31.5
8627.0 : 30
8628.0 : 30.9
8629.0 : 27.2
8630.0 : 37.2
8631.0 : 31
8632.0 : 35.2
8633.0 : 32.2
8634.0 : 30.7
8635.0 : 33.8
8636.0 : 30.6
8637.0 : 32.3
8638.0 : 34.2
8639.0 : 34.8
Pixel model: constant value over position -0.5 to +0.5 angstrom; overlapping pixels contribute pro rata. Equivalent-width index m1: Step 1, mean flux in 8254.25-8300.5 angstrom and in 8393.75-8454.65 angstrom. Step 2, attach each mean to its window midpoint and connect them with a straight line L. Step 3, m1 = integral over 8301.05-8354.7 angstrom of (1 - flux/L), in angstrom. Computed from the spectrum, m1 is 2.0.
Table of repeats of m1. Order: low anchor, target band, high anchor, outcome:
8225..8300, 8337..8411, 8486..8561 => -1.1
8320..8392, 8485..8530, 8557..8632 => 2.4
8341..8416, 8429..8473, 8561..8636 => 0.9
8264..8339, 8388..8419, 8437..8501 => -1.0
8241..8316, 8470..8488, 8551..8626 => 0.6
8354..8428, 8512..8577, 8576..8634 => 5.5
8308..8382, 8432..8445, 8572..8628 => 0.3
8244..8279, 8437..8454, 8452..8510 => -0.2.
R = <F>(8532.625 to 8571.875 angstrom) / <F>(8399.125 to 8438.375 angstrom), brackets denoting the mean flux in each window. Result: 0.9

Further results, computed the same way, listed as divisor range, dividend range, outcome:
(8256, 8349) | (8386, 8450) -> 0.99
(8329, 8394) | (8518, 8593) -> 0.94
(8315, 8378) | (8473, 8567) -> 0.93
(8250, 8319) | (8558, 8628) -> 0.96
